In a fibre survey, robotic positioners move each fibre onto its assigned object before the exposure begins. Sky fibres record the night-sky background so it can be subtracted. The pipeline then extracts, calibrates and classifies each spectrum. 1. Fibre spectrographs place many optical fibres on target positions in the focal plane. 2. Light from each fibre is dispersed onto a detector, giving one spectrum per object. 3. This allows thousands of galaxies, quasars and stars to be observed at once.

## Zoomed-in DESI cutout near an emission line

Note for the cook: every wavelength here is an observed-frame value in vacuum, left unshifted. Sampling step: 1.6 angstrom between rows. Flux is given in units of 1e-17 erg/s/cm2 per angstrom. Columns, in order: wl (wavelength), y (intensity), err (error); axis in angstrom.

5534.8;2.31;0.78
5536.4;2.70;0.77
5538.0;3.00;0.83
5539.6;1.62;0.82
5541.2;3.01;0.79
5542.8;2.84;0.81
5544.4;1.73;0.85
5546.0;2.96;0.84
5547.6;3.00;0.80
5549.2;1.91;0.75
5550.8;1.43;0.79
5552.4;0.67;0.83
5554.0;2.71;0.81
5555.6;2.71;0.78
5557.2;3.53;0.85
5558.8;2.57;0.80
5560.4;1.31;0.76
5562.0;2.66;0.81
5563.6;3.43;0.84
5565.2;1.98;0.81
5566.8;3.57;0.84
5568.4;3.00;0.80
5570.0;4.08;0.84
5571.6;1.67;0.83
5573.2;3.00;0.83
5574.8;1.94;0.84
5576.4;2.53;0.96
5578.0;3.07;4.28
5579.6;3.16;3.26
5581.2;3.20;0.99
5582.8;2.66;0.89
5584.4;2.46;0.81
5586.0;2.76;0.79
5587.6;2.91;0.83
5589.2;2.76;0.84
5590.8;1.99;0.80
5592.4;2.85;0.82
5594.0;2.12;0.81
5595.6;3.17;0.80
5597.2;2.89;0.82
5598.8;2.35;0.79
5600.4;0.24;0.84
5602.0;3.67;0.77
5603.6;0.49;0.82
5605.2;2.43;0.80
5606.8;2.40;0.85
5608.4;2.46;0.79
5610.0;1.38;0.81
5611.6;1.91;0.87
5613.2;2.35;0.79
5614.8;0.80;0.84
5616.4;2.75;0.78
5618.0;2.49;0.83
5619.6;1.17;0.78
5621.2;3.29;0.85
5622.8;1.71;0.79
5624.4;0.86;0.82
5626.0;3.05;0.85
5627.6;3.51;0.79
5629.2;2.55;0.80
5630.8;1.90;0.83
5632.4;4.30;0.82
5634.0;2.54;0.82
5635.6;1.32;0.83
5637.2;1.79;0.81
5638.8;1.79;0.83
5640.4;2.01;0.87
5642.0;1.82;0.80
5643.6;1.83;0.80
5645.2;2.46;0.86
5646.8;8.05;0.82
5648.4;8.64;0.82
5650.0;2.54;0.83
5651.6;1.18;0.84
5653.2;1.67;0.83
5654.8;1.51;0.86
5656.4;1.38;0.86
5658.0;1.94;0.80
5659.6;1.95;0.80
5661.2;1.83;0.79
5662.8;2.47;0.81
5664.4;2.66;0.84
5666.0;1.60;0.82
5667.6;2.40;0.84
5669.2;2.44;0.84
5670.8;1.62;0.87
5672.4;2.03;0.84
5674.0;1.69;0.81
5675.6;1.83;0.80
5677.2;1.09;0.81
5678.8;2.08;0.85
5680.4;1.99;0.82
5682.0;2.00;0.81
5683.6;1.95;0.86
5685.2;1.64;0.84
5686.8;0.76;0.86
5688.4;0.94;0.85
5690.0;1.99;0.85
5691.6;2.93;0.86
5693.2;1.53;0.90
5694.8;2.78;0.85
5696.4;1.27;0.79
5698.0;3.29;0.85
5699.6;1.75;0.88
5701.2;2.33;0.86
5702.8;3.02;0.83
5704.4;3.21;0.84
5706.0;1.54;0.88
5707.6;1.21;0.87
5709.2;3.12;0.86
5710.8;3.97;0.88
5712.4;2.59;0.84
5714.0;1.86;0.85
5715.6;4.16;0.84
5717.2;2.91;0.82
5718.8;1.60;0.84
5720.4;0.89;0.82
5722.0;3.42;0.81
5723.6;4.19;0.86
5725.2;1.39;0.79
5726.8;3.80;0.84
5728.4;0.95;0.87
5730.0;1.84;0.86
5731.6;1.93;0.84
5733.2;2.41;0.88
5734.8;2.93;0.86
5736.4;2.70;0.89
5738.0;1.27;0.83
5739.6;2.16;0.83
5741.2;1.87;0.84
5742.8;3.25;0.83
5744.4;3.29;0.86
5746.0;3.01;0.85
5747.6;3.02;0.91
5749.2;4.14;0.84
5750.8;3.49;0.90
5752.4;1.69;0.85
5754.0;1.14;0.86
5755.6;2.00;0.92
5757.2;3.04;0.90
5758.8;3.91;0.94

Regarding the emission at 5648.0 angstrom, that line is H-beta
